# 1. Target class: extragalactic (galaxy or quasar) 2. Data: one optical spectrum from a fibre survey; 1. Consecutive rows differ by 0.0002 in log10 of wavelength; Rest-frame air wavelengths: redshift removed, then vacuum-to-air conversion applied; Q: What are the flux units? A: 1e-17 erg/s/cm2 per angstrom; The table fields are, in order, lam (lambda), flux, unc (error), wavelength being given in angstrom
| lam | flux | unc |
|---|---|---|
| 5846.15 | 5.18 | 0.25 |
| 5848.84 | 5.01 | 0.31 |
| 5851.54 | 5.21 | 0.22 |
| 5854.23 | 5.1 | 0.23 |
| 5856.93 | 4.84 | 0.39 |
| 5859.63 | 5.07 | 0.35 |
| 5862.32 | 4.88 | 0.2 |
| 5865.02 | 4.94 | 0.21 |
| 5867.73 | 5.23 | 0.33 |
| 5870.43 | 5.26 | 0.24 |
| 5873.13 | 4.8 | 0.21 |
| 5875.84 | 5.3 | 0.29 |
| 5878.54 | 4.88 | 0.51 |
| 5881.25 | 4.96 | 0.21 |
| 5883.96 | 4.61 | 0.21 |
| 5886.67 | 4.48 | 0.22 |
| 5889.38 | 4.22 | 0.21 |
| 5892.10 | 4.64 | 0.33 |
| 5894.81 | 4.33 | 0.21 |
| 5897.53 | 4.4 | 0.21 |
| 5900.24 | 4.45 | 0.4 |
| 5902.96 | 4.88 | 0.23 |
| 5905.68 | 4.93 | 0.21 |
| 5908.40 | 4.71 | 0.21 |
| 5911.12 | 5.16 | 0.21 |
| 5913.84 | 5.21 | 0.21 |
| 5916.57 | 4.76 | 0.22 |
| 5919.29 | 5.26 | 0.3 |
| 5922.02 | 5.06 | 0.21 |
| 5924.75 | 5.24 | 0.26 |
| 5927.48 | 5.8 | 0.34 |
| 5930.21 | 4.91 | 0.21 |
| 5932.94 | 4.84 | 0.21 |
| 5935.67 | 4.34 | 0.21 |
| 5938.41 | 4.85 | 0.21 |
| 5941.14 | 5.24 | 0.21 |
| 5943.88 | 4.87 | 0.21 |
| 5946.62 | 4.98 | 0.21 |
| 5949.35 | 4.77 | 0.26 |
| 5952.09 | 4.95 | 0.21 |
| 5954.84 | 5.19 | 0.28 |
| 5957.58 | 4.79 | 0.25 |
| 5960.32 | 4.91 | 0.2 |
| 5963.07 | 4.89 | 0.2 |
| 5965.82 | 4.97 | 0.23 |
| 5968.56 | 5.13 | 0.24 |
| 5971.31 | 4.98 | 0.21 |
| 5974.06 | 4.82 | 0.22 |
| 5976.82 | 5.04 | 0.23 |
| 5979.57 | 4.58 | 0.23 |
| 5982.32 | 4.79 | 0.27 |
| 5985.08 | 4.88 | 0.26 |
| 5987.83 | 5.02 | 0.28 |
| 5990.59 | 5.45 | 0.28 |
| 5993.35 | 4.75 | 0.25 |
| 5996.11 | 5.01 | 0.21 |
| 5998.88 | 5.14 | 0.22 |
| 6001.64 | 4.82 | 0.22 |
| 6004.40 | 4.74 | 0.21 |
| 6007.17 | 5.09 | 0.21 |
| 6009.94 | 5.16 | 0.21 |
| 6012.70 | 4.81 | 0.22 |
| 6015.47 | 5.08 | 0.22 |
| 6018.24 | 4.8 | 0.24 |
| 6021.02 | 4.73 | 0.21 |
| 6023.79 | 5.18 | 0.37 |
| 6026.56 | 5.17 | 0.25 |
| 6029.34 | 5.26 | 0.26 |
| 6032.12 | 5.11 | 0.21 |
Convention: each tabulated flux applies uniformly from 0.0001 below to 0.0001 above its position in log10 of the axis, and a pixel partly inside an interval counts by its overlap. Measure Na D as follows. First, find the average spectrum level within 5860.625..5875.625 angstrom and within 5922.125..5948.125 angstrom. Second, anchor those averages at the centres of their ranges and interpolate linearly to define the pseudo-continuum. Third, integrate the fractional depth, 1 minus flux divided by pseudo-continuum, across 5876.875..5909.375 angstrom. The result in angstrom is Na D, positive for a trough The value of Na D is 2.6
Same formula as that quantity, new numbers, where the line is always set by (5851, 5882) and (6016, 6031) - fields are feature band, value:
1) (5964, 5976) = 0.14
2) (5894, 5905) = 1.06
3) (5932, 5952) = 0.74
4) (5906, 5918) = 0.18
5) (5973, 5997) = 0.50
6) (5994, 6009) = 0.23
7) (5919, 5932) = -0.53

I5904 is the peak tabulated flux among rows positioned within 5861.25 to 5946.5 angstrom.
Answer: 5.8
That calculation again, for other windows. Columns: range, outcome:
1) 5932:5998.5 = 5.45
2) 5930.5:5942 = 5.24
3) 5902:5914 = 5.21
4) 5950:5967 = 5.19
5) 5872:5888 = 5.3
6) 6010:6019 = 5.08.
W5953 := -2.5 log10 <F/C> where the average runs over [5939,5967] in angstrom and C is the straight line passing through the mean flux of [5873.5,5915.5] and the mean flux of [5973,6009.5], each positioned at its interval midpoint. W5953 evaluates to -0.02 mag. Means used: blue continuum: 4.74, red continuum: 4.94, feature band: 4.95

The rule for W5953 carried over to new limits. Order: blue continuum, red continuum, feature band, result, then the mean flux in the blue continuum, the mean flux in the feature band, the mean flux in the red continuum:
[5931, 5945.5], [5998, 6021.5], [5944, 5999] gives -0.01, 4.83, 4.95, 4.93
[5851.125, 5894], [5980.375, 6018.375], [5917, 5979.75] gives -0.01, 4.89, 4.98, 4.97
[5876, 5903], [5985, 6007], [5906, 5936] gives -0.07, 4.6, 5.05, 4.99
